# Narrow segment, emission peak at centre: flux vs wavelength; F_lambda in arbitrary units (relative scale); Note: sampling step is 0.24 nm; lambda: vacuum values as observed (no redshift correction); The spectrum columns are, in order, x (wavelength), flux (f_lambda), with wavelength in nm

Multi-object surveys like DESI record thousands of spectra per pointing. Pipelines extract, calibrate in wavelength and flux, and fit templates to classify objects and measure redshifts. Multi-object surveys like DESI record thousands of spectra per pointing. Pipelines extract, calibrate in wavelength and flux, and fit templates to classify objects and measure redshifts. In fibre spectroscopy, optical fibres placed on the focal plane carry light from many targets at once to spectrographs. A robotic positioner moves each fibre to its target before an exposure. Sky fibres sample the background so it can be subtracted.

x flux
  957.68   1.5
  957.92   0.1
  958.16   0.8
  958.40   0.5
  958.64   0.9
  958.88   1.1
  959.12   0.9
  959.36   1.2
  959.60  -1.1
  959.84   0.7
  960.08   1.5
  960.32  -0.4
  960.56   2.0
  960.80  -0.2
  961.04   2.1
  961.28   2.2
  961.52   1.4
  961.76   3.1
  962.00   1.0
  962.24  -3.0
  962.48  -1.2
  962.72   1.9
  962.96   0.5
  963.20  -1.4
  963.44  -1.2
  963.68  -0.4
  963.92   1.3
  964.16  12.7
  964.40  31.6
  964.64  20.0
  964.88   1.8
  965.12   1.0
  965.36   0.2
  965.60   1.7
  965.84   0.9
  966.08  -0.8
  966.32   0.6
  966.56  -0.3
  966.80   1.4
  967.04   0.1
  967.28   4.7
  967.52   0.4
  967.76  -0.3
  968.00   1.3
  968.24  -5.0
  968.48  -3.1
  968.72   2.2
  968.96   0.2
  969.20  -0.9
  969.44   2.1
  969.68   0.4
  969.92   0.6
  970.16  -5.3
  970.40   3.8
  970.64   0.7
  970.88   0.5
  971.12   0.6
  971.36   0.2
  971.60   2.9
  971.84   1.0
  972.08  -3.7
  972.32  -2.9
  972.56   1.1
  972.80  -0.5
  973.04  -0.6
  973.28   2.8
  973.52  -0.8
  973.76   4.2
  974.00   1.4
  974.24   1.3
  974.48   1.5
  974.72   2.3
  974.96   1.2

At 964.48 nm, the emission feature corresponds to [O III]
